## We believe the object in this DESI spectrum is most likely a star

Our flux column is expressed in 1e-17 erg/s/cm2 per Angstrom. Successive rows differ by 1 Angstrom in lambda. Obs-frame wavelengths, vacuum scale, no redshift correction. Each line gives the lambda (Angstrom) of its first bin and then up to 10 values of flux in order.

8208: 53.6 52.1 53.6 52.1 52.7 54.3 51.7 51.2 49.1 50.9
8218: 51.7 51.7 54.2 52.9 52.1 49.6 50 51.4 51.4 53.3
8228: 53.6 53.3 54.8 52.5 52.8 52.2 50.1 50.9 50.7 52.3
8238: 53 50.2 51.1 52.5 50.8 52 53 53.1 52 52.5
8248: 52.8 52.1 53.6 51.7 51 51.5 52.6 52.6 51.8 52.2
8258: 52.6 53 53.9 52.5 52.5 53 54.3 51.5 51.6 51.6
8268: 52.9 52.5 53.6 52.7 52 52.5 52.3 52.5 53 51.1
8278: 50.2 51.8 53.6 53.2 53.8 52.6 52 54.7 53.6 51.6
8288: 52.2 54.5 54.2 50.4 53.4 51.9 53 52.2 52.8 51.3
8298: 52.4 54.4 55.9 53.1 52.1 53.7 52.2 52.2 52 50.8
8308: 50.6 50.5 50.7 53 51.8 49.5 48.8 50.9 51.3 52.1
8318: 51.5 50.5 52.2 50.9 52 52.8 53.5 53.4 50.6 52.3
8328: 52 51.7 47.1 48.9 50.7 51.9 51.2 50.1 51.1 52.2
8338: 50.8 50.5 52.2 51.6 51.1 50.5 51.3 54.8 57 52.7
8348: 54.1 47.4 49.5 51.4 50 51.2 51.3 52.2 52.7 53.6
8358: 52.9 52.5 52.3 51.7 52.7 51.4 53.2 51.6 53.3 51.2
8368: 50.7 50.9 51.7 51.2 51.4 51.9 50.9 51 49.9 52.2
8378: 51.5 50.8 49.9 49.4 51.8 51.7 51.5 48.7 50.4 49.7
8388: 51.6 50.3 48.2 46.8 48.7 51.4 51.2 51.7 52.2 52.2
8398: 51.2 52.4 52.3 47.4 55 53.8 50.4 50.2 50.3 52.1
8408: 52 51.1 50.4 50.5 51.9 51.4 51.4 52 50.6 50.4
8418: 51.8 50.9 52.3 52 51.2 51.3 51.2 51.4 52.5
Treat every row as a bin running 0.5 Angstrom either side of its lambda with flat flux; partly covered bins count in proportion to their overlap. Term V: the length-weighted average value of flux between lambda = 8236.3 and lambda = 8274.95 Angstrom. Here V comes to 52.3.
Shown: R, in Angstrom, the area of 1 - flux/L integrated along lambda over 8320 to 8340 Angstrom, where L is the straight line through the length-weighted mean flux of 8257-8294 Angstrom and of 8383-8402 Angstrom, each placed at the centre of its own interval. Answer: 0.2 Angstrom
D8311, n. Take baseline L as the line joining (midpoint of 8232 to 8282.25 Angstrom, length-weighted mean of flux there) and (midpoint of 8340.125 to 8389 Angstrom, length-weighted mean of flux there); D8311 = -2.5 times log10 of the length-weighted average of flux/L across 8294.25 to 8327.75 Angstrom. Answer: 0.00 mag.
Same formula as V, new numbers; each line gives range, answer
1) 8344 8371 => 52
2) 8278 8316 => 52.3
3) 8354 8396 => 51.2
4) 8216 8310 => 52.3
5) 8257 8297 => 52.6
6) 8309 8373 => 51.6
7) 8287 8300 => 52.8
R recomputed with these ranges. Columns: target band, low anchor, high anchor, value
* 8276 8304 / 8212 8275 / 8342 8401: -0.49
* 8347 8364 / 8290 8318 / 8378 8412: -0.14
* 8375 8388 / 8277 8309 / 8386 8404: 0.12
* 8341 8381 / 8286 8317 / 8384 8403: -0.37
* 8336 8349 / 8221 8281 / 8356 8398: -0.17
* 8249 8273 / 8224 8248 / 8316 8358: -0.23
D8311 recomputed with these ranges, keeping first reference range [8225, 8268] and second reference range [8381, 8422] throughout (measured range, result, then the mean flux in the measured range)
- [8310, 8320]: 0.01 mag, 51.1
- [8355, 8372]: -0.02 mag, 52.1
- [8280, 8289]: -0.02 mag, 53.1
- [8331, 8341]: 0.01 mag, 51.1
